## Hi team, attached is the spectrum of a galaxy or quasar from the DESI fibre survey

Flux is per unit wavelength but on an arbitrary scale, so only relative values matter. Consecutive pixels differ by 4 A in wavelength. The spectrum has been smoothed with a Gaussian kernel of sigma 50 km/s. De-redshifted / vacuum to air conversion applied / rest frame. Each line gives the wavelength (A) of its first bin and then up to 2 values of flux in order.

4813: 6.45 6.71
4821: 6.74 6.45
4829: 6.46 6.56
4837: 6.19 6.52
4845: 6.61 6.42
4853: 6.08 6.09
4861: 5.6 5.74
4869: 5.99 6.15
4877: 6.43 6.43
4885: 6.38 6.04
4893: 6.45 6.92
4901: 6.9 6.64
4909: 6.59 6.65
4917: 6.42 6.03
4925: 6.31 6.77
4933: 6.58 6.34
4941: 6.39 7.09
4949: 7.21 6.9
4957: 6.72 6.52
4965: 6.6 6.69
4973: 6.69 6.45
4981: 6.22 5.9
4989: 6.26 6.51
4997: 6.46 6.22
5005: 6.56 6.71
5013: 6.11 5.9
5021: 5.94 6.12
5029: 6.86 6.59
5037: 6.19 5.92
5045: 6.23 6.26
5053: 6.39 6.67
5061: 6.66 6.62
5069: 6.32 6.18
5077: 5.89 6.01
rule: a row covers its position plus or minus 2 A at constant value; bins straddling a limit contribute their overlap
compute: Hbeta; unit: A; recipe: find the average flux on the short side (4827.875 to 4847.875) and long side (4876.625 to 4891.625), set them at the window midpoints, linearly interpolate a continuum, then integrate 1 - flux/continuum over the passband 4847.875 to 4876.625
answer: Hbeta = 1.6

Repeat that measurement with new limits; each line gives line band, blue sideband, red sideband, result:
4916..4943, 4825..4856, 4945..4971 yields 1.2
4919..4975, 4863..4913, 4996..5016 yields -2.1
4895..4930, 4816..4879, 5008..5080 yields -1.6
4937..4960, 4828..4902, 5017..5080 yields -1.8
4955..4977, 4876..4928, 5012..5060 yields -0.8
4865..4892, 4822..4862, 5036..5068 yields 0.5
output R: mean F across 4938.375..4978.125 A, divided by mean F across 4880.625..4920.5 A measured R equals 1.03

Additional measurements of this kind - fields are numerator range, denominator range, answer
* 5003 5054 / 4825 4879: 1.01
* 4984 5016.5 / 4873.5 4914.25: 0.97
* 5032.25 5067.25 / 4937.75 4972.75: 0.95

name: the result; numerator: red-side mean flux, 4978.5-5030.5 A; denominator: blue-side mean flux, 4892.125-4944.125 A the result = 0.96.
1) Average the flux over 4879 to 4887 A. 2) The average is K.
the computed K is 6.4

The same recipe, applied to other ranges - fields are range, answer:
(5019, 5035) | 6.38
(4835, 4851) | 6.44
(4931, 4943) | 6.44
